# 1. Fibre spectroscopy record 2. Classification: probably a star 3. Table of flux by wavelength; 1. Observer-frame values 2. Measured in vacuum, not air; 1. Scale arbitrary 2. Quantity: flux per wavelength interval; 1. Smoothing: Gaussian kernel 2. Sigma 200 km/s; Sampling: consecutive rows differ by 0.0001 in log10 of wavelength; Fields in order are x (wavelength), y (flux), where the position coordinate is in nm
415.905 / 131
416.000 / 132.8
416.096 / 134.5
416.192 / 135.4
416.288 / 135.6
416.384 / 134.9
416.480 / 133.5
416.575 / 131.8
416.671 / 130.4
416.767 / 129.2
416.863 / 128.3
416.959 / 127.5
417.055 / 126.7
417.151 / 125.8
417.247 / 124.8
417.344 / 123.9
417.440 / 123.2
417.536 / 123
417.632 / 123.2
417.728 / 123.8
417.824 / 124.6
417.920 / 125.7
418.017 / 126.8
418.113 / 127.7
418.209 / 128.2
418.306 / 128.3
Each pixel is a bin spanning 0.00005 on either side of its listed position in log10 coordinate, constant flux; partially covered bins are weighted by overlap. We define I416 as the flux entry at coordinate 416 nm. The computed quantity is 132.8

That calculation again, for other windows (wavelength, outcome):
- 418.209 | 128.2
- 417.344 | 123.9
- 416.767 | 129.2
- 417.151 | 125.8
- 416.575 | 131.8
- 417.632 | 123.2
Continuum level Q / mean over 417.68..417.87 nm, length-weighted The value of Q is 124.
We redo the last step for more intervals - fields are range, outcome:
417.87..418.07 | 126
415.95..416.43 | 135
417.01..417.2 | 126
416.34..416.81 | 132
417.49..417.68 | 123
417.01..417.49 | 125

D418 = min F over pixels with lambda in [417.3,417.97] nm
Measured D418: 123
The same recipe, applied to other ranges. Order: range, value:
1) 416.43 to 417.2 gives 125.8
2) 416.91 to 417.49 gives 123.2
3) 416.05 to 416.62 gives 131.8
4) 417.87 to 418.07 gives 125.7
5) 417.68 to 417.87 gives 123.8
